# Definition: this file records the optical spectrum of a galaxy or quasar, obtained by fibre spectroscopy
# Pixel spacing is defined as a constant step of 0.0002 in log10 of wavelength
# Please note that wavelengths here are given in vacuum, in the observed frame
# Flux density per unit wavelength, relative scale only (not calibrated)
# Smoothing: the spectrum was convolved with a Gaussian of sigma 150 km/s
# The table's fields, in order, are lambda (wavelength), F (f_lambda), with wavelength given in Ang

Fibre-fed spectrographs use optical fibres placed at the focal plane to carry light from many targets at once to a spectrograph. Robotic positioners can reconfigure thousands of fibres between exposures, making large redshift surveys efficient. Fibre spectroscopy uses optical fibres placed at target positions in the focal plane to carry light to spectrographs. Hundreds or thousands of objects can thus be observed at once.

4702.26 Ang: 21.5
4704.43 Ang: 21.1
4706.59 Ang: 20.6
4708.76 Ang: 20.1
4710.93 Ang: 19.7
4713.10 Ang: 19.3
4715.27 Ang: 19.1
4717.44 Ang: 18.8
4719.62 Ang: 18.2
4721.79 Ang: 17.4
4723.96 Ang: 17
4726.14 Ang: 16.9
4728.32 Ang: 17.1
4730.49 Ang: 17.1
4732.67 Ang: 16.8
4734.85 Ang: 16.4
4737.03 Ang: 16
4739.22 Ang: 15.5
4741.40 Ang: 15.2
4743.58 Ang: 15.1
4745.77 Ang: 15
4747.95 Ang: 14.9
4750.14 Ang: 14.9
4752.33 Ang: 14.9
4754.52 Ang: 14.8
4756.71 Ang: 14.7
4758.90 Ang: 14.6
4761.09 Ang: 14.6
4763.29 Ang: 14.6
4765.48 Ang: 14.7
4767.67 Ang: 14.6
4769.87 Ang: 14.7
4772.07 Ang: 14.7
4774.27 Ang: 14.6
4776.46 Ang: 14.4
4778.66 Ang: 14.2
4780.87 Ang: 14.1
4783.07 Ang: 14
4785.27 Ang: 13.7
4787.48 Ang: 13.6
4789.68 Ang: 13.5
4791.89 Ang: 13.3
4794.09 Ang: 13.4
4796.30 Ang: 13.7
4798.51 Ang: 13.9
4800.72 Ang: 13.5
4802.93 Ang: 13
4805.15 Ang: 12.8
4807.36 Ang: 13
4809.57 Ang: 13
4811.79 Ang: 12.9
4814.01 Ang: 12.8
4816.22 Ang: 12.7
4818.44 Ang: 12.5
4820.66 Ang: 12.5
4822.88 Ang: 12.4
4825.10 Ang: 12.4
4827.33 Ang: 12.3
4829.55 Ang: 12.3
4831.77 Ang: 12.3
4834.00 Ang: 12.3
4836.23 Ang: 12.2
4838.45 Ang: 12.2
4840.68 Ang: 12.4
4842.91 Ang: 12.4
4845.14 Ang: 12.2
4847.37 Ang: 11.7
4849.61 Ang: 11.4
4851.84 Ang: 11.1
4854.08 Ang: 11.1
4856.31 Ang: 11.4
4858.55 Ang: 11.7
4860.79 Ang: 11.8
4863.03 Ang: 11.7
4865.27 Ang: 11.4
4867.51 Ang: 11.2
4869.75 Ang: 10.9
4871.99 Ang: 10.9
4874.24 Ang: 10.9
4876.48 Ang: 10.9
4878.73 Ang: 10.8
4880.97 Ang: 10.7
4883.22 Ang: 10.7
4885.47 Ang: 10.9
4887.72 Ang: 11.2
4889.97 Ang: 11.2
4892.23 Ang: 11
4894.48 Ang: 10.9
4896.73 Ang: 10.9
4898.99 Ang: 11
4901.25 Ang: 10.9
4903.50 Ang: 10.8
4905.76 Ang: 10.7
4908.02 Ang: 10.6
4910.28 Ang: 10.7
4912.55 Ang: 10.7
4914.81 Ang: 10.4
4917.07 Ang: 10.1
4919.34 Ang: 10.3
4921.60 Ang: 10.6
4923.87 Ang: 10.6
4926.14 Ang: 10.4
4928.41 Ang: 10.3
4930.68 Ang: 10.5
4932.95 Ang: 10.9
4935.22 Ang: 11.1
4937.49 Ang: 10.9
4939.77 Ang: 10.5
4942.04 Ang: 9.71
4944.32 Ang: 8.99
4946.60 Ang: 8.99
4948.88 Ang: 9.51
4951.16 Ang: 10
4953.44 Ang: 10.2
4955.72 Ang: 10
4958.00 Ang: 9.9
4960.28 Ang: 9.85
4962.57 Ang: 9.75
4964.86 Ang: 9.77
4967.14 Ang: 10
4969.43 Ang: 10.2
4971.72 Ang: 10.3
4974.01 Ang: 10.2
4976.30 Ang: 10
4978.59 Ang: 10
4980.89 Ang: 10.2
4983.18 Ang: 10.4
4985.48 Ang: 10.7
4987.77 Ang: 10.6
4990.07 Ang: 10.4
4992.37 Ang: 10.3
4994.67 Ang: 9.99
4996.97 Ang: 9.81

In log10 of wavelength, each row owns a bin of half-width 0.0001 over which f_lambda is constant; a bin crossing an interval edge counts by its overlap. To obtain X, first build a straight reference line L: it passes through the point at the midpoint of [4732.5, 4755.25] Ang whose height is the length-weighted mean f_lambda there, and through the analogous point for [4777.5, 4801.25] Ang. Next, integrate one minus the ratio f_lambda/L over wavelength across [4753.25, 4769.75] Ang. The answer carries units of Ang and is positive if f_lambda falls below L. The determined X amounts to 0.1 Ang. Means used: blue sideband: 15.4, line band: 14.7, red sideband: 13.7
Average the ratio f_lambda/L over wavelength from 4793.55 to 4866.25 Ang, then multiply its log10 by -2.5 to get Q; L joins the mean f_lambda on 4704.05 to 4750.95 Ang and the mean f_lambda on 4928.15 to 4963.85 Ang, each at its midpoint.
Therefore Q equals 0.13 mag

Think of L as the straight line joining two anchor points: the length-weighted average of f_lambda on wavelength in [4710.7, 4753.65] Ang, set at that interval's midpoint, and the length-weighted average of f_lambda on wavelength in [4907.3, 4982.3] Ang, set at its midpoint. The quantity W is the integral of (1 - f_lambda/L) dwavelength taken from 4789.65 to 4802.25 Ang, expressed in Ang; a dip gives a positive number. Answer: 1.0 Ang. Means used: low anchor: 16.7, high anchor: 10.2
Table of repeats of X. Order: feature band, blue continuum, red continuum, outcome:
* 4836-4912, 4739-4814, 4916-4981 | 4.0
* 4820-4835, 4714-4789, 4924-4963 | 1.1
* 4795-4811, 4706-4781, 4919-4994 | 1.3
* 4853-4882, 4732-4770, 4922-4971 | 2.2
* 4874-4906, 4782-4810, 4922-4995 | 1.8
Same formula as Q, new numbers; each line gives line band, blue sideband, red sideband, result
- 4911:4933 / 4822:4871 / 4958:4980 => 0.03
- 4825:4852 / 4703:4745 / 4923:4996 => 0.16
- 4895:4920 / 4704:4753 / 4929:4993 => 0.11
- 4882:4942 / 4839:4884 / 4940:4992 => 0.00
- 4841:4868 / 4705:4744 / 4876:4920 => 0.08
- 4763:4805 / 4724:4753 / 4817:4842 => 0.01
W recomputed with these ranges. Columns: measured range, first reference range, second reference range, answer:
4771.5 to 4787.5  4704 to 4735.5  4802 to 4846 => 0.89 Ang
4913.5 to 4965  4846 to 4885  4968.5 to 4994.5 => 2.28 Ang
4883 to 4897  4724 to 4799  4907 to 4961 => 0.52 Ang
